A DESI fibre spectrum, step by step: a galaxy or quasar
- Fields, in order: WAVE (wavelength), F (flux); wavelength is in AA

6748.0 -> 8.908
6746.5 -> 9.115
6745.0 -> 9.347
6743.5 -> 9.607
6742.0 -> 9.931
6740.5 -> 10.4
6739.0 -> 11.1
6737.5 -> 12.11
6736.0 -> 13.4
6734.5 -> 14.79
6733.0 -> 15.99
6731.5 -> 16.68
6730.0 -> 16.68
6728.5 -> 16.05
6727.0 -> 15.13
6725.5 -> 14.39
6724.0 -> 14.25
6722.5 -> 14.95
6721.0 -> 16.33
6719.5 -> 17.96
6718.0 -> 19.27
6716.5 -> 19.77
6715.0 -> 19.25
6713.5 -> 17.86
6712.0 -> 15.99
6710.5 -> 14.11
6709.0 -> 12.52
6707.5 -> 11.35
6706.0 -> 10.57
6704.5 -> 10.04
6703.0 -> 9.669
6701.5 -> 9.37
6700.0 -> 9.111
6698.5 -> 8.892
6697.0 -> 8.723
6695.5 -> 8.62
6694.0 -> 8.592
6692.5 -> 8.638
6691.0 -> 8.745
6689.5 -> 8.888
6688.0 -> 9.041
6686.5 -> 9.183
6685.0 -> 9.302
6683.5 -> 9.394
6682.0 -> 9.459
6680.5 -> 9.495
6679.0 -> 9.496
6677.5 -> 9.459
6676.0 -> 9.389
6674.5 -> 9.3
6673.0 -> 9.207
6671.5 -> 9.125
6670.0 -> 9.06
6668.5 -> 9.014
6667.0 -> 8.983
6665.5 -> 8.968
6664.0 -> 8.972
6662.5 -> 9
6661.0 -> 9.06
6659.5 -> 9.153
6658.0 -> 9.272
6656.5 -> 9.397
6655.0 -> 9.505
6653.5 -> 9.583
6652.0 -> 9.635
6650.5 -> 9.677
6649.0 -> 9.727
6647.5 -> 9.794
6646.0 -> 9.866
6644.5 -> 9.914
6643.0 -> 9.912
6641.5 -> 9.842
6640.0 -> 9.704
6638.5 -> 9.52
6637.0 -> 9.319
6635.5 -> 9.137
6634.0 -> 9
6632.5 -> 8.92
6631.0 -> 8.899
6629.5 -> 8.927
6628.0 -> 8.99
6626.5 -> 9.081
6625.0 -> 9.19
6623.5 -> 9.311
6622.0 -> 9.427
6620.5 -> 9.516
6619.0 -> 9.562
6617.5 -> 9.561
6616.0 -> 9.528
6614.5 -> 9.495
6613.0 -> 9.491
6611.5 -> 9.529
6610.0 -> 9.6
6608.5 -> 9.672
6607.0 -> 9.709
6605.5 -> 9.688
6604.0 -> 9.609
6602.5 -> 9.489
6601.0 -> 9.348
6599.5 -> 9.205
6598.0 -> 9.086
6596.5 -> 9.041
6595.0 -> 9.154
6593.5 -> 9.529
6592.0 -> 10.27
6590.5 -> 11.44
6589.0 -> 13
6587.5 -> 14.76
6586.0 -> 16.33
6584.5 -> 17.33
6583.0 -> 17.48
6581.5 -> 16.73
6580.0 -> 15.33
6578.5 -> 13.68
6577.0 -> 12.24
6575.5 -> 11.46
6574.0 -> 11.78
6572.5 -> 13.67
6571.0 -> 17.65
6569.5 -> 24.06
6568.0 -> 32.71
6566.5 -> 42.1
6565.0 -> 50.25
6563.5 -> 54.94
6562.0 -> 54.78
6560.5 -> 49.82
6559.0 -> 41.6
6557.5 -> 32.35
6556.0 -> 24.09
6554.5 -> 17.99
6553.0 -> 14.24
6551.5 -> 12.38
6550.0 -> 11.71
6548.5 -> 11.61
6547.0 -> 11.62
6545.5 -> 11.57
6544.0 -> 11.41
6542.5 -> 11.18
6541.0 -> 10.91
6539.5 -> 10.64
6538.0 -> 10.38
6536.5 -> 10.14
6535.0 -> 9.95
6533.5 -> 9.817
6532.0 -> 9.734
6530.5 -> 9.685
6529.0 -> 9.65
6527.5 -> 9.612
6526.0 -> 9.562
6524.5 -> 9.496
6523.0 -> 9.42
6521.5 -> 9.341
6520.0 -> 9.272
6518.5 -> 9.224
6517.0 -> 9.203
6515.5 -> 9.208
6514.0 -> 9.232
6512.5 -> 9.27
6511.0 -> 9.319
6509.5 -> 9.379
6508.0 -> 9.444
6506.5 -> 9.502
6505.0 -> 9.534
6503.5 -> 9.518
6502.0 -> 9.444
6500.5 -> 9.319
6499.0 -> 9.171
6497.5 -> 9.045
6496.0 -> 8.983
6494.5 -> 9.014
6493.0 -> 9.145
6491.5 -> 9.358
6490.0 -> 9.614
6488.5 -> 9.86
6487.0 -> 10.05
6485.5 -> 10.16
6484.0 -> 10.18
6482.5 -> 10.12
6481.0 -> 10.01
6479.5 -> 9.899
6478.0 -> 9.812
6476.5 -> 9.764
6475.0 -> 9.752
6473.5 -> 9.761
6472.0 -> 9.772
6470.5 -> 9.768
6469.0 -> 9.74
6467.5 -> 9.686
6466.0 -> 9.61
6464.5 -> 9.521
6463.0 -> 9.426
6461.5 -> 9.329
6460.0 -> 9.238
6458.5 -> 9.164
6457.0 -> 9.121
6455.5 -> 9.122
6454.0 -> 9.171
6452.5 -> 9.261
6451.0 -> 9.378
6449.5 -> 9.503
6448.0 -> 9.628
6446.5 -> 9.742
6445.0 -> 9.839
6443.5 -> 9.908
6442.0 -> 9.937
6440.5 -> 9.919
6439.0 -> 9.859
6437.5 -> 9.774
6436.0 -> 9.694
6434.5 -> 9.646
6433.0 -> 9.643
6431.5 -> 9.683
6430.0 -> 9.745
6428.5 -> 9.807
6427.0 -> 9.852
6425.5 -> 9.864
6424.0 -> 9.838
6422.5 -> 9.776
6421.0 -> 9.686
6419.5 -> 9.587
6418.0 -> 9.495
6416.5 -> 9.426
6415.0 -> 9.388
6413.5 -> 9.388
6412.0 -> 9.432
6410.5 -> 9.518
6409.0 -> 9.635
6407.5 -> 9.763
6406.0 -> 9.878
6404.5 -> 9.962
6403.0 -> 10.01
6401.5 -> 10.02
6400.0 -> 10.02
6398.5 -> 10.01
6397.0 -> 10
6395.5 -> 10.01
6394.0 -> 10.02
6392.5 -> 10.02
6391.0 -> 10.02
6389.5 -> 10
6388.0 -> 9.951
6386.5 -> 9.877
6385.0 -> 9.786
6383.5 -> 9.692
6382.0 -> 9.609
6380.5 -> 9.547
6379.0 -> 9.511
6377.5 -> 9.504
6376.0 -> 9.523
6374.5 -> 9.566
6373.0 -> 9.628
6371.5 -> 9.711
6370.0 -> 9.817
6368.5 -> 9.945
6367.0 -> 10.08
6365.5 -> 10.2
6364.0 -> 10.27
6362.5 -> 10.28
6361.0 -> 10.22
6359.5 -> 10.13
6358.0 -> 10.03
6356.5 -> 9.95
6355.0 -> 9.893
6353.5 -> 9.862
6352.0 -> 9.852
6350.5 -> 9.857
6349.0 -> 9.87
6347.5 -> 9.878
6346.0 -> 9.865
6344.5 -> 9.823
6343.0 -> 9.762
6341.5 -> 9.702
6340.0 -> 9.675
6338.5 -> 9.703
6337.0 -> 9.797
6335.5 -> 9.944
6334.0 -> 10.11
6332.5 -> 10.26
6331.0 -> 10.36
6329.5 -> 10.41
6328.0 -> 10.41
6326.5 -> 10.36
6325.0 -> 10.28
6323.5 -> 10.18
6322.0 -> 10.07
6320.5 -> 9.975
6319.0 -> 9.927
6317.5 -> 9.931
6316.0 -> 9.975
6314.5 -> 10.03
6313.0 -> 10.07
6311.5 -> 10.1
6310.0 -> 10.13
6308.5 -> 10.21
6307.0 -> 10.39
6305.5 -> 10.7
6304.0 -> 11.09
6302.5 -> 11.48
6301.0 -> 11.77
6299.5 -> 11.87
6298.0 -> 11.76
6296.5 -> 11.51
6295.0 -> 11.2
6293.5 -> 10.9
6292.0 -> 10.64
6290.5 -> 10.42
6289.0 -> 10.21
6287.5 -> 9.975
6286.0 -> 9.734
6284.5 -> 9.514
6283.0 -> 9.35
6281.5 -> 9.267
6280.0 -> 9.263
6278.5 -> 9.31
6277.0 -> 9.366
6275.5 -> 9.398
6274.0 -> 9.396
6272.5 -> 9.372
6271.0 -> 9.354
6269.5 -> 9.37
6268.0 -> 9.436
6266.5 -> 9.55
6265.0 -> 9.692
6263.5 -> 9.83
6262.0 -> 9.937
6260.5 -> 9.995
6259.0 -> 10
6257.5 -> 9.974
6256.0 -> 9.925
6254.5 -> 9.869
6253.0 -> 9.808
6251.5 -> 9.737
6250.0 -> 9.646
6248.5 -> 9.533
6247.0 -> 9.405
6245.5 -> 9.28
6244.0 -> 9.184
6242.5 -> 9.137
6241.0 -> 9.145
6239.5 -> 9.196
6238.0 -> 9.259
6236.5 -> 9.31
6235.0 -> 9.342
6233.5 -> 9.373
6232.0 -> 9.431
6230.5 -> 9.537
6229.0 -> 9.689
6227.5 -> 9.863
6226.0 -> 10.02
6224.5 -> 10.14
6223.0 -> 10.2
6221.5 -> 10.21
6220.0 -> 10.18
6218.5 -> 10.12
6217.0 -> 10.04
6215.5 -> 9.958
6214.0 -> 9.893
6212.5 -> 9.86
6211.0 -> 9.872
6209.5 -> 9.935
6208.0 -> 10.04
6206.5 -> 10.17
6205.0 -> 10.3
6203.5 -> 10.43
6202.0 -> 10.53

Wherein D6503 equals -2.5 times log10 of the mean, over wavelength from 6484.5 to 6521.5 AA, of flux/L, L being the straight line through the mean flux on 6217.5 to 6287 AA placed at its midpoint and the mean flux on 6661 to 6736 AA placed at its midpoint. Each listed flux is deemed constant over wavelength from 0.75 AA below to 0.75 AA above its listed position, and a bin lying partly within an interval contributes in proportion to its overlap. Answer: 0.16 mag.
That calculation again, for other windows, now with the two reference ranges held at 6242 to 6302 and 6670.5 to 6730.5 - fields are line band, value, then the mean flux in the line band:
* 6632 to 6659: 0.22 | 9.54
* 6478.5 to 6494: 0.11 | 9.83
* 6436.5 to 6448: 0.09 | 9.84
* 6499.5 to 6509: 0.17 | 9.45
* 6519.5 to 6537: 0.15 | 9.64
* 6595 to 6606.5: 0.22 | 9.35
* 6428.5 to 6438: 0.10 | 9.7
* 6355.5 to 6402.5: 0.06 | 9.9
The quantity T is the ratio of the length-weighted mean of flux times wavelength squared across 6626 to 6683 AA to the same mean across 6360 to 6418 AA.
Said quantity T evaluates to 1.0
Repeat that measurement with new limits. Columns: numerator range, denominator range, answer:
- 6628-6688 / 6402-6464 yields 1.04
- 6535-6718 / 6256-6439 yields 1.44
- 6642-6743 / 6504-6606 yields 0.76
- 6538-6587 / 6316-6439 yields 2.34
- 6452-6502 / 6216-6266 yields 1.06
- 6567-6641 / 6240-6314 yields 1.29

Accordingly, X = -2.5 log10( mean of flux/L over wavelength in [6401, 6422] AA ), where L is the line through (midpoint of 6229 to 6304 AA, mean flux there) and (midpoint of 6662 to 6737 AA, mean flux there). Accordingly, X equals 0.09 mag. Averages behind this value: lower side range 9.87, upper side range 11.9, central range 9.65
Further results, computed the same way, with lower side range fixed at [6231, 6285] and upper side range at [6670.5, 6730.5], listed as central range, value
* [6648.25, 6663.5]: 0.23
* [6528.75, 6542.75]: 0.08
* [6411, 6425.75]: 0.09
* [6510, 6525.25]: 0.17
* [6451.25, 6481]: 0.12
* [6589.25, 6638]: 0.20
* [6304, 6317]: -0.05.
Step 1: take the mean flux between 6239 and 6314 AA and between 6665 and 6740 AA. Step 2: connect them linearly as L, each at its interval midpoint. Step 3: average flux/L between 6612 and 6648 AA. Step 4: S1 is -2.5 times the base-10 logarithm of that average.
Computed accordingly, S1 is 0.229 mag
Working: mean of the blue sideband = 9.99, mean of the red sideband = 12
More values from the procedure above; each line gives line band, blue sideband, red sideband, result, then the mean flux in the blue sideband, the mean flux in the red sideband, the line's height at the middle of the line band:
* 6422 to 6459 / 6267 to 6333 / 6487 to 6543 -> 0.02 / 10.2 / 9.58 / 9.79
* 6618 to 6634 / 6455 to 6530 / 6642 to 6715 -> 0.07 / 9.5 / 9.93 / 9.81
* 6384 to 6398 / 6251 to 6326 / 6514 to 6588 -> 0.30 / 10.1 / 17.8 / 13.1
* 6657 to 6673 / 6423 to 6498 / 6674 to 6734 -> 0.29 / 9.64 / 12.3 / 11.9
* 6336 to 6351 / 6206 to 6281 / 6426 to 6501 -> -0.02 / 9.67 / 9.61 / 9.64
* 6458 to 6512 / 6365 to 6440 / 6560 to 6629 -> 0.29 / 9.77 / 16.1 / 12.5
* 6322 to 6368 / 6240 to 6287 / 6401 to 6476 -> -0.05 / 9.54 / 9.63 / 9.58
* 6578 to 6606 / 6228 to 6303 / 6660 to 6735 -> -0.08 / 9.85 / 11.7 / 11.3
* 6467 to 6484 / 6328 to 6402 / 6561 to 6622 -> 0.31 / 9.91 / 16.3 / 13.1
